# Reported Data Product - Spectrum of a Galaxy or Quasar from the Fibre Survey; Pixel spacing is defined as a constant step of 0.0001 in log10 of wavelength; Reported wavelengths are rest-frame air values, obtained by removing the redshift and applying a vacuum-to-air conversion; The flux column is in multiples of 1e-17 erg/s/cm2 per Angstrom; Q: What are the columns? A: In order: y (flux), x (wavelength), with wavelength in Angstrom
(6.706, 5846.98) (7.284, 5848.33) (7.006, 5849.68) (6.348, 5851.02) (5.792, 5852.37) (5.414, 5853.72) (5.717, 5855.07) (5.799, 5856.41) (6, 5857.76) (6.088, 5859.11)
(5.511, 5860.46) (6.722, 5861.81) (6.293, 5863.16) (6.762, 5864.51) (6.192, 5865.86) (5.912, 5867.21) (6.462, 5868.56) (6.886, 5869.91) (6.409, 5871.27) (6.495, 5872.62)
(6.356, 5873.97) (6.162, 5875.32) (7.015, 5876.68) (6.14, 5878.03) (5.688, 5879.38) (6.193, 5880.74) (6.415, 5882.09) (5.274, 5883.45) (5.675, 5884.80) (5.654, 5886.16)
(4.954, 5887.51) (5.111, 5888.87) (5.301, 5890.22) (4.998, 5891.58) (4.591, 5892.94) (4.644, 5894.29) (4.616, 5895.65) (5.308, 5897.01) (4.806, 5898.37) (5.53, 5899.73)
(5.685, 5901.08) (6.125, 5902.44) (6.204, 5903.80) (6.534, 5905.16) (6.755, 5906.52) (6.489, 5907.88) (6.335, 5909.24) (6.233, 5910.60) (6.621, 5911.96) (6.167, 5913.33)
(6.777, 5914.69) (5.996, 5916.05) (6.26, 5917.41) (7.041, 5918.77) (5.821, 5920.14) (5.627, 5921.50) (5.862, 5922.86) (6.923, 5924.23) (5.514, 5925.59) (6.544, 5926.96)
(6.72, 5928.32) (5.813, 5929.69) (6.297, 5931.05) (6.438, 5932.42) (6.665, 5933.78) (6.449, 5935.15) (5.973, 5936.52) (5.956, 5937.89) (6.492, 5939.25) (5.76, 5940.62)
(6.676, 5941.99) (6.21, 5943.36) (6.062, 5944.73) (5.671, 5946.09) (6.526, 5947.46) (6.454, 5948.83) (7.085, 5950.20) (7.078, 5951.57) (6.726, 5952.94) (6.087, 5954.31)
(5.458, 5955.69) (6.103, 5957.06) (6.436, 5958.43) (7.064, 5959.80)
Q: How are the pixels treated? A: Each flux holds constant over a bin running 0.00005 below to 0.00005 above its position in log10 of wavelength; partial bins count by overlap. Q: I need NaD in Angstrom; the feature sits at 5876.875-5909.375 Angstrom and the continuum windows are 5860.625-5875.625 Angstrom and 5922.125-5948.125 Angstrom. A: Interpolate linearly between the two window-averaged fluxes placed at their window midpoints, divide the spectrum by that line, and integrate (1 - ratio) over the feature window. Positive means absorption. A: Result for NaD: 3.6 Angstrom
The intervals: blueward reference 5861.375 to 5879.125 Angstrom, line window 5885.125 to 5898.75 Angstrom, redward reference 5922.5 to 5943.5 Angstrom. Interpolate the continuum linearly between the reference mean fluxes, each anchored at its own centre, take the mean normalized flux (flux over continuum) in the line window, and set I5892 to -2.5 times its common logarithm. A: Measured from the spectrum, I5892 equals 0.26 mag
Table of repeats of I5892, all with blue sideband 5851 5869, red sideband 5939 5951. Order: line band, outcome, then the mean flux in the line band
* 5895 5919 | 0.025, 6.07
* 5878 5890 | 0.091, 5.64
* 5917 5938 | 0.004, 6.25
